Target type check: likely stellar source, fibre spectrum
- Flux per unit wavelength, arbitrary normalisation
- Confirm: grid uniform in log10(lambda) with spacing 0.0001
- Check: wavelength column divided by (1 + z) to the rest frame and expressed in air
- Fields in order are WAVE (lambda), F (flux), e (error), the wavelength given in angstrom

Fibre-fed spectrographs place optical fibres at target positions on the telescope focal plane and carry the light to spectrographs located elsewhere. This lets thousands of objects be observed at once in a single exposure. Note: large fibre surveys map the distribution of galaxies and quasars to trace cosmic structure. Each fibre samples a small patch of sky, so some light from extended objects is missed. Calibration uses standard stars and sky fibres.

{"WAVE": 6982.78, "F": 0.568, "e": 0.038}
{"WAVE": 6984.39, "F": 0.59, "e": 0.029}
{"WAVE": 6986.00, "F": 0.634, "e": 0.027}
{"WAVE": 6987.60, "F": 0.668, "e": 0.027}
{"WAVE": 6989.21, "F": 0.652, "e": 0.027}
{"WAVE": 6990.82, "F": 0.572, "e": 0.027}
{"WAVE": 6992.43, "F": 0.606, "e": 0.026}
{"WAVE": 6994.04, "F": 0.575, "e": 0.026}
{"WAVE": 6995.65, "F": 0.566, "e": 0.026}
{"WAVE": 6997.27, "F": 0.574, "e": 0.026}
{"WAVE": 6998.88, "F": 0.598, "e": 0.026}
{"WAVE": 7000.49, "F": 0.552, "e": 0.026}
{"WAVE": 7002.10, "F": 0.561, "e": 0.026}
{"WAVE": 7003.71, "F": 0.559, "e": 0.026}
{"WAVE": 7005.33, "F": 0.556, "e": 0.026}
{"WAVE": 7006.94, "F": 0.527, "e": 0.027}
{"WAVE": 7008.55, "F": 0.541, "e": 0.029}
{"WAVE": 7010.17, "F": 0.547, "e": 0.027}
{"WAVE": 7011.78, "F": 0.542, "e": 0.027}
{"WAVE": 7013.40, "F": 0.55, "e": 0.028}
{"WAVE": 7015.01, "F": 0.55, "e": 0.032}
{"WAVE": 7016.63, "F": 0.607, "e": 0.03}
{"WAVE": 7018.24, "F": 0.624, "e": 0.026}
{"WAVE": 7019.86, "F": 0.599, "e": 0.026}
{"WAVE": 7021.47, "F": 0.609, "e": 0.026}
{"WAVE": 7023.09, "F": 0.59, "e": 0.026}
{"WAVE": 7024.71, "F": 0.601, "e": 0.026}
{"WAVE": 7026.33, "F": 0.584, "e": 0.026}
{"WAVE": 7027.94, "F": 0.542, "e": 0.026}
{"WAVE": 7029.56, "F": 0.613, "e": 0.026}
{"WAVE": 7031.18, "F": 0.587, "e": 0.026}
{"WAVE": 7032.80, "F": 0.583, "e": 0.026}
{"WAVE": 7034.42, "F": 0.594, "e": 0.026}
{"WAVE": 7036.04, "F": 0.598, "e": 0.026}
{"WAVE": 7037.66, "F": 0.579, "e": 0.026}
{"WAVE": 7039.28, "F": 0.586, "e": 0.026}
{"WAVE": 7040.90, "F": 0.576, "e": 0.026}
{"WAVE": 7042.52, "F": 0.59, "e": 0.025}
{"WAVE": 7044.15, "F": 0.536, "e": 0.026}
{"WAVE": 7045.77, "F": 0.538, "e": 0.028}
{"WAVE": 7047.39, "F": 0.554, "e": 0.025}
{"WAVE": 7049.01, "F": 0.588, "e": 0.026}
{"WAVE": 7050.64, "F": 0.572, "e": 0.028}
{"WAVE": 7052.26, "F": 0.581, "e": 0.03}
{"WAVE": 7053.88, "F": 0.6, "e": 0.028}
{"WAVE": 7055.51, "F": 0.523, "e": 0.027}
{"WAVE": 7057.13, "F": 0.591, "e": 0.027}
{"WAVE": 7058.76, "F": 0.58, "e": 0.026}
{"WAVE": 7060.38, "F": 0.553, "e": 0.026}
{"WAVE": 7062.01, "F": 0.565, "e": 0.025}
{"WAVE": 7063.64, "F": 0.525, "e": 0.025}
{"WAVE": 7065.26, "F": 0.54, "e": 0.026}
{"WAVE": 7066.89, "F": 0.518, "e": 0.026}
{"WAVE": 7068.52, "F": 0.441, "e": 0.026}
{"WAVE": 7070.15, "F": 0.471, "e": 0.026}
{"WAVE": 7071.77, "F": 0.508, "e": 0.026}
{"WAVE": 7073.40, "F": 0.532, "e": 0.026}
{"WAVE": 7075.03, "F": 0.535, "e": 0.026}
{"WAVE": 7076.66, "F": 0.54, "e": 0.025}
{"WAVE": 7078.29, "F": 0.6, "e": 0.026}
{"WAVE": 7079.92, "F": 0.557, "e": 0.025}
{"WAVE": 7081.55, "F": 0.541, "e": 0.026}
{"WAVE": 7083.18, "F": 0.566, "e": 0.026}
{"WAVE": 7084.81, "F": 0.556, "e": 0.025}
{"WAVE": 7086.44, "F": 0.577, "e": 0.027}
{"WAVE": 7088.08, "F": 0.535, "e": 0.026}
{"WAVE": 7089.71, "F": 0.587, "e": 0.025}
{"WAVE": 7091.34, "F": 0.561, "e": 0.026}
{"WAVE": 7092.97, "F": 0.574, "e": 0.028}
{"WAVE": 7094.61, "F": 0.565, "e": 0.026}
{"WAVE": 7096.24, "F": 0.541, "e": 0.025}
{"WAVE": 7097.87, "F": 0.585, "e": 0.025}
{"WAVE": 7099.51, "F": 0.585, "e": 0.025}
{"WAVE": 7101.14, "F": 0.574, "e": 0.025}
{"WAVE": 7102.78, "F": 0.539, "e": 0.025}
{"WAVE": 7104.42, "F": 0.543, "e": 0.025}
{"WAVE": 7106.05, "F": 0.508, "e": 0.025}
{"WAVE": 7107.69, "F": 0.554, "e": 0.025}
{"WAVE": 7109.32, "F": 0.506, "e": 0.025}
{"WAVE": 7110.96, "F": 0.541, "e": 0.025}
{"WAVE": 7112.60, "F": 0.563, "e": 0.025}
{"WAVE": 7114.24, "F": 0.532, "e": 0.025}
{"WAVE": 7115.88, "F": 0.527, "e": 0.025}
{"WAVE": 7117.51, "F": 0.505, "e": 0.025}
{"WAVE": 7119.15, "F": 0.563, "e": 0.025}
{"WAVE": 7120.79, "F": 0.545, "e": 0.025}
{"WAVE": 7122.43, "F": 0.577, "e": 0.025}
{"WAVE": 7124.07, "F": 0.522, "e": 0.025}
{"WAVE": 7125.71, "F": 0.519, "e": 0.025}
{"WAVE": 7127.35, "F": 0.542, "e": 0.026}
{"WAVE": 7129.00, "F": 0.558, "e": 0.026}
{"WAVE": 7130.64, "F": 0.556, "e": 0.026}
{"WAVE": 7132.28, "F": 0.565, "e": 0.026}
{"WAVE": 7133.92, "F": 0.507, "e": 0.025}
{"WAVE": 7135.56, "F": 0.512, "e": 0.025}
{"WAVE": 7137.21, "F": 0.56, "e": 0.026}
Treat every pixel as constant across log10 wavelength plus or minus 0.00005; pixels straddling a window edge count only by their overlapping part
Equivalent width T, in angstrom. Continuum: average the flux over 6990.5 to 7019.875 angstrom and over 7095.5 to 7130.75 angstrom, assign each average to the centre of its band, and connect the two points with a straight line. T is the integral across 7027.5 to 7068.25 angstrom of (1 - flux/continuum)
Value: -0.6 angstrom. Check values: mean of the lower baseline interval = 0.568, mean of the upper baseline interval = 0.544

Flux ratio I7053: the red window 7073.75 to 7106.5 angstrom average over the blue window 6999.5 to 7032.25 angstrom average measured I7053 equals 0.98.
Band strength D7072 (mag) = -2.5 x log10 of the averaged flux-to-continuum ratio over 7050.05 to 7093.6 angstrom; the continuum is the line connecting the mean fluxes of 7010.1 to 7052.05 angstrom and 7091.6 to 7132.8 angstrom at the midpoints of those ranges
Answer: 0.03 mag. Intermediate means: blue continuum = 0.579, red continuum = 0.548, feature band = 0.549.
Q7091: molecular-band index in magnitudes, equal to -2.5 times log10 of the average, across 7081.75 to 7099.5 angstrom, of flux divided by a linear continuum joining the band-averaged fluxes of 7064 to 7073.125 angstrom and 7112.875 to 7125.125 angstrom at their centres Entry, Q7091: -0.10 mag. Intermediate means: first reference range 0.5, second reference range 0.54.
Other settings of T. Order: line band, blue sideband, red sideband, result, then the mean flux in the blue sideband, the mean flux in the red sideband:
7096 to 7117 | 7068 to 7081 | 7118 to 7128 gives -0.33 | 0.525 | 0.543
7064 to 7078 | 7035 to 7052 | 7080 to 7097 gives 1.25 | 0.572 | 0.56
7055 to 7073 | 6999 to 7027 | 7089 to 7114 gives 1.05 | 0.571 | 0.554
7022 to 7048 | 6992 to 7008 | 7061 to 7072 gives -2.03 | 0.566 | 0.511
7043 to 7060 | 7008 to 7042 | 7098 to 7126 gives 0.10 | 0.581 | 0.543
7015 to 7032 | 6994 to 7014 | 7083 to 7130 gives -1.16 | 0.557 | 0.55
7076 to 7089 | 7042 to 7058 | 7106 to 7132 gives -0.12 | 0.567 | 0.54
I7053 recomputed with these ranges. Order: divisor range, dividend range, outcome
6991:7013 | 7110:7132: 0.97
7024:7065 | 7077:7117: 0.97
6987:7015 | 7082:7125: 0.96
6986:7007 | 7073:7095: 0.95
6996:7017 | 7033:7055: 1.03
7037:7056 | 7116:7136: 0.95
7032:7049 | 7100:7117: 0.94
